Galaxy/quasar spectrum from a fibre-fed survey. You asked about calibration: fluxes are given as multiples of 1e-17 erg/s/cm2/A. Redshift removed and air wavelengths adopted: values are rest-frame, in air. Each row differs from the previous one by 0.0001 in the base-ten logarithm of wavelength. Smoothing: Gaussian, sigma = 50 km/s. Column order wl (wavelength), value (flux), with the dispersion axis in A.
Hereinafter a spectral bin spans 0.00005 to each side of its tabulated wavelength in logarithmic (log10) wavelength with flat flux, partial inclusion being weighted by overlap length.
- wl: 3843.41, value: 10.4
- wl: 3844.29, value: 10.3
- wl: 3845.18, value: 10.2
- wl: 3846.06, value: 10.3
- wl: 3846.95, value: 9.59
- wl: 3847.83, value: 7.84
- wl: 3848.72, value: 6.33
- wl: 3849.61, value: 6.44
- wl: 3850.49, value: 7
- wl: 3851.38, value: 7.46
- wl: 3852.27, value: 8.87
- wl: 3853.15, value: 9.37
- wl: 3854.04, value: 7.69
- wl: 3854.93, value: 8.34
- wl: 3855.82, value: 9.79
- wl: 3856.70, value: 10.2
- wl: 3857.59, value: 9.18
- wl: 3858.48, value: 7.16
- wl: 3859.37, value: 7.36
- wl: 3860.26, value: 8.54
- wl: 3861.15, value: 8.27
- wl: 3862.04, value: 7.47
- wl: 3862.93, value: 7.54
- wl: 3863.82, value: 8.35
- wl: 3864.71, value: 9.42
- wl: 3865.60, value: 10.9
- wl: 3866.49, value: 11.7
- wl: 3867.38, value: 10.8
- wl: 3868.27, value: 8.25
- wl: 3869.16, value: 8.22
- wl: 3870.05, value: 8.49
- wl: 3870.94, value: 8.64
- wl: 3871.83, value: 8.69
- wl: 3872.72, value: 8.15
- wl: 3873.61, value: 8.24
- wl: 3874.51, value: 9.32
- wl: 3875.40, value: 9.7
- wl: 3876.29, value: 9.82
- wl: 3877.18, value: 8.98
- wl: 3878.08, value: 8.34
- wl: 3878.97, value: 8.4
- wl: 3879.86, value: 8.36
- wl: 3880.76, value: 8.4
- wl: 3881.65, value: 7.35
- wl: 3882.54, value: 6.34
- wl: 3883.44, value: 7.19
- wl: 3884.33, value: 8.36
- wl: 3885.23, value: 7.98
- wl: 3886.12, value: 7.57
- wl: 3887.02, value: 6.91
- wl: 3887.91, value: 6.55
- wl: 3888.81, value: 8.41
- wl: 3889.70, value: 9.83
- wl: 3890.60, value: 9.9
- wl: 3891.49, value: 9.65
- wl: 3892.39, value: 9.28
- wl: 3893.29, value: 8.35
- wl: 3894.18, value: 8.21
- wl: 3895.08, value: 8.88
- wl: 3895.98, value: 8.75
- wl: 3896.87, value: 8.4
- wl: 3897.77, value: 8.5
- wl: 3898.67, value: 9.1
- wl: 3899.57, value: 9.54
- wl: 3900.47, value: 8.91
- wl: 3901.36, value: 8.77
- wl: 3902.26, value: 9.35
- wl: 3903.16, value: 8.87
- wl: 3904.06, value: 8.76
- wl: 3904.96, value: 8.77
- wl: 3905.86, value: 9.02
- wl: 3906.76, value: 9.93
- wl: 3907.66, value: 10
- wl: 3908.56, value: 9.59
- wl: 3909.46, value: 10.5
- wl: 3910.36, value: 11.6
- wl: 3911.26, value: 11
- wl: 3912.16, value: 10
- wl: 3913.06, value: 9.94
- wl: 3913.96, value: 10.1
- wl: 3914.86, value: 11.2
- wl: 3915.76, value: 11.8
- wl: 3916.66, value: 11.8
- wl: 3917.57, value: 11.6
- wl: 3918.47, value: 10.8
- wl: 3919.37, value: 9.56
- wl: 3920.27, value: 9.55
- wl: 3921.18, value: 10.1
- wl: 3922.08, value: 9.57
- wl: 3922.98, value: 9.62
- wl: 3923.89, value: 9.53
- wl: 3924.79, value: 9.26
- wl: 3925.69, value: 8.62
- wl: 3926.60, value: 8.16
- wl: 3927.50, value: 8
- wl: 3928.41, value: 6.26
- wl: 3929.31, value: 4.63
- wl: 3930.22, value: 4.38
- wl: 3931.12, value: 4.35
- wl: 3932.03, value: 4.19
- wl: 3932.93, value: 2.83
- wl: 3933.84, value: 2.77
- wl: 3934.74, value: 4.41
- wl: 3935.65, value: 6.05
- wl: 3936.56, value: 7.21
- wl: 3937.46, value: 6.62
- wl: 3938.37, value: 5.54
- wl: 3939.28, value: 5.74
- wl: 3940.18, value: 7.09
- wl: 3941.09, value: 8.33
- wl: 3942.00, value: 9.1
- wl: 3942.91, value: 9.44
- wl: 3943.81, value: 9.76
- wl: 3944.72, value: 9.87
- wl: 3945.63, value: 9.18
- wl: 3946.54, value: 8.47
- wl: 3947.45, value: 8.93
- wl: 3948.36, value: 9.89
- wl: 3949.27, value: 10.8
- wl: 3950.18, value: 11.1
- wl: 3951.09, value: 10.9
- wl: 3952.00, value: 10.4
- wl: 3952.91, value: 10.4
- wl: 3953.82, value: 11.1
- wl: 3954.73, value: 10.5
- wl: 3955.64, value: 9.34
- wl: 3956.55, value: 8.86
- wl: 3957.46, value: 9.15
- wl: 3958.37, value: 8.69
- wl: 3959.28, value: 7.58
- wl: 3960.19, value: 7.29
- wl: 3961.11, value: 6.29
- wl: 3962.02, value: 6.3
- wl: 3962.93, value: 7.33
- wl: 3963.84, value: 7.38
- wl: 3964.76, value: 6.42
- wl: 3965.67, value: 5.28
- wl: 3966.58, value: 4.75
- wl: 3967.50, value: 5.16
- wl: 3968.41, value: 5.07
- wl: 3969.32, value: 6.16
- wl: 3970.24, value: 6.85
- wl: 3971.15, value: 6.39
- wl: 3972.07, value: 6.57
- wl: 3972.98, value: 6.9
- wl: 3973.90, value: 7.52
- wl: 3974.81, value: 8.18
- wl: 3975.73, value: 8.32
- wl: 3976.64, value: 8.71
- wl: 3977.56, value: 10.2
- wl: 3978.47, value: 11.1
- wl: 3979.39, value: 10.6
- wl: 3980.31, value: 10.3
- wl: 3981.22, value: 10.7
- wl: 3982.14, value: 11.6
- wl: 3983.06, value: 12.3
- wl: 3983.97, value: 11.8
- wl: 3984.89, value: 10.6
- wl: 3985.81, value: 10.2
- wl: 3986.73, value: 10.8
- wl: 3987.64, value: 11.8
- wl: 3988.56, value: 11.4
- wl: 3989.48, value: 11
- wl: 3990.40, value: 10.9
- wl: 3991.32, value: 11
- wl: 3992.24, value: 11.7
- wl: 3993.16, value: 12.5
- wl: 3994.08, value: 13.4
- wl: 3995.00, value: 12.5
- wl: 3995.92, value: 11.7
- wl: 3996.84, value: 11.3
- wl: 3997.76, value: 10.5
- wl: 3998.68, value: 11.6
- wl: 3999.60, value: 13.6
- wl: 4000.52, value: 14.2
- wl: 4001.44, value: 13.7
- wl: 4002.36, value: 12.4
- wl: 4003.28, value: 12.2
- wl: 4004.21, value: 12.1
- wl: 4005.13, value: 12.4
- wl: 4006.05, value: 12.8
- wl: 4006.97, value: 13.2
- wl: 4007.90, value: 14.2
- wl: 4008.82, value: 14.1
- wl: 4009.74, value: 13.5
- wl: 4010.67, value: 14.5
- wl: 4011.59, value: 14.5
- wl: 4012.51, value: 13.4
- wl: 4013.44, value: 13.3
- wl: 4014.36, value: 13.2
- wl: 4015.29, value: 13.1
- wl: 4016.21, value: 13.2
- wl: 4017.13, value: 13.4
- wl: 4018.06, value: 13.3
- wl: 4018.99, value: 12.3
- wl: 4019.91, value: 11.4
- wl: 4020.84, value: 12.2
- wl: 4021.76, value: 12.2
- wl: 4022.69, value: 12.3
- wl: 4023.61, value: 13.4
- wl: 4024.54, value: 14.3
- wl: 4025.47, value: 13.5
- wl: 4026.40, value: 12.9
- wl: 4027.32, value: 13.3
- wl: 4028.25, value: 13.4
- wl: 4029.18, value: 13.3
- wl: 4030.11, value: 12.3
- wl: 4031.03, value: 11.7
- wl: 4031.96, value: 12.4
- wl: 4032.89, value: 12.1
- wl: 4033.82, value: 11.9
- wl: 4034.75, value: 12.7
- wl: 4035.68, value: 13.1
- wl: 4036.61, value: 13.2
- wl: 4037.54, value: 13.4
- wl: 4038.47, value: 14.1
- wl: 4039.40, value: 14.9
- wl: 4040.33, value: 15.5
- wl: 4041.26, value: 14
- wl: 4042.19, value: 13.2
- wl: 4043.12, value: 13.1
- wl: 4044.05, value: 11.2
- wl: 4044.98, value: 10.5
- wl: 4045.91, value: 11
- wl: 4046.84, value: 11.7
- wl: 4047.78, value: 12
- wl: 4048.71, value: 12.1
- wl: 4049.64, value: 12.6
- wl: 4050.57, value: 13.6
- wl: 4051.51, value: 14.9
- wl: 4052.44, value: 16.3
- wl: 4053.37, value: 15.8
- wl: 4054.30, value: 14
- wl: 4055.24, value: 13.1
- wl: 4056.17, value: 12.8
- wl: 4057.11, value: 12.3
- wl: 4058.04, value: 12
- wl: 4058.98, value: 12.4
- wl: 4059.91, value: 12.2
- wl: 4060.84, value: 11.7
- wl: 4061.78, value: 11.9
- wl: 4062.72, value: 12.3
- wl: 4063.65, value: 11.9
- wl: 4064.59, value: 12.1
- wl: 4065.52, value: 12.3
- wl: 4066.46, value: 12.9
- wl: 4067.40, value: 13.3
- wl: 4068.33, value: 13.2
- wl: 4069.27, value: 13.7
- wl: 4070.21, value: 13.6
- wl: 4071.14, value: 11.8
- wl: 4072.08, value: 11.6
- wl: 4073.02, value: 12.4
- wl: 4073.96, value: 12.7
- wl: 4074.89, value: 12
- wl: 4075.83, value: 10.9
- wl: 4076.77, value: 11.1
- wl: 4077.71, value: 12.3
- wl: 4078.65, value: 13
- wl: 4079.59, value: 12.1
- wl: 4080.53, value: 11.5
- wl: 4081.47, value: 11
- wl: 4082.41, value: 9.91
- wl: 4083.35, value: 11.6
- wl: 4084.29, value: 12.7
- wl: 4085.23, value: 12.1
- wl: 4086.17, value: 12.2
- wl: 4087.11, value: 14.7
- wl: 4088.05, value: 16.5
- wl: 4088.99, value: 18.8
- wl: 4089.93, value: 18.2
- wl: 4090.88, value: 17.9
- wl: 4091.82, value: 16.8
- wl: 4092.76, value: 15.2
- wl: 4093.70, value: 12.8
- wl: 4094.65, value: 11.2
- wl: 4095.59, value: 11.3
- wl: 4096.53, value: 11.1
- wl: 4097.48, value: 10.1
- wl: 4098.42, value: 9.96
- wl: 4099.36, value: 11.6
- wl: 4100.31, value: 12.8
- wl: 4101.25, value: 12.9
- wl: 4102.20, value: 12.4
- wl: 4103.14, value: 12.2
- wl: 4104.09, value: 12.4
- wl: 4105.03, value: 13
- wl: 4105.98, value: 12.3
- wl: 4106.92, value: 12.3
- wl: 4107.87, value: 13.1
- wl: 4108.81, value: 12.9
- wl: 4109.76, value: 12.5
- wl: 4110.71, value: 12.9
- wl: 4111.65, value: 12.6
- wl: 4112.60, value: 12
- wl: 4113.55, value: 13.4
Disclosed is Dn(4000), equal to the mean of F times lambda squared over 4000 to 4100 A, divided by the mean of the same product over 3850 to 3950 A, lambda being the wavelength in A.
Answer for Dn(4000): 1.63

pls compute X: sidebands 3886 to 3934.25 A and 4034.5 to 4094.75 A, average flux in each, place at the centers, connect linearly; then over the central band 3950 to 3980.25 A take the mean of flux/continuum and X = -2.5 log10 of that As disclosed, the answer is 0.259 mag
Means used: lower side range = 8.74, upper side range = 13.1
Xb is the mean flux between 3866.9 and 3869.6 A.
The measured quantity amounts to 9.13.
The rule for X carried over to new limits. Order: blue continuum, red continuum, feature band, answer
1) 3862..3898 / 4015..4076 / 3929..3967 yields 0.34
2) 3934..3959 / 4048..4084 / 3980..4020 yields -0.19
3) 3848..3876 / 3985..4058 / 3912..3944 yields 0.28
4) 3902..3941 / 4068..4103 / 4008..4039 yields -0.17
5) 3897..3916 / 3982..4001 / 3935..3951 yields 0.25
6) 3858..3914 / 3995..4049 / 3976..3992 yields 0.08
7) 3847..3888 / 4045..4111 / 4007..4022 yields -0.16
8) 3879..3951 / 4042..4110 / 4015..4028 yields -0.14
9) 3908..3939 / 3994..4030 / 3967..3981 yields 0.36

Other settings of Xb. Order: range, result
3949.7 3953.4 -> 10.7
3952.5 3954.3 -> 10.8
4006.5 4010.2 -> 13.8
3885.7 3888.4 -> 7.01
